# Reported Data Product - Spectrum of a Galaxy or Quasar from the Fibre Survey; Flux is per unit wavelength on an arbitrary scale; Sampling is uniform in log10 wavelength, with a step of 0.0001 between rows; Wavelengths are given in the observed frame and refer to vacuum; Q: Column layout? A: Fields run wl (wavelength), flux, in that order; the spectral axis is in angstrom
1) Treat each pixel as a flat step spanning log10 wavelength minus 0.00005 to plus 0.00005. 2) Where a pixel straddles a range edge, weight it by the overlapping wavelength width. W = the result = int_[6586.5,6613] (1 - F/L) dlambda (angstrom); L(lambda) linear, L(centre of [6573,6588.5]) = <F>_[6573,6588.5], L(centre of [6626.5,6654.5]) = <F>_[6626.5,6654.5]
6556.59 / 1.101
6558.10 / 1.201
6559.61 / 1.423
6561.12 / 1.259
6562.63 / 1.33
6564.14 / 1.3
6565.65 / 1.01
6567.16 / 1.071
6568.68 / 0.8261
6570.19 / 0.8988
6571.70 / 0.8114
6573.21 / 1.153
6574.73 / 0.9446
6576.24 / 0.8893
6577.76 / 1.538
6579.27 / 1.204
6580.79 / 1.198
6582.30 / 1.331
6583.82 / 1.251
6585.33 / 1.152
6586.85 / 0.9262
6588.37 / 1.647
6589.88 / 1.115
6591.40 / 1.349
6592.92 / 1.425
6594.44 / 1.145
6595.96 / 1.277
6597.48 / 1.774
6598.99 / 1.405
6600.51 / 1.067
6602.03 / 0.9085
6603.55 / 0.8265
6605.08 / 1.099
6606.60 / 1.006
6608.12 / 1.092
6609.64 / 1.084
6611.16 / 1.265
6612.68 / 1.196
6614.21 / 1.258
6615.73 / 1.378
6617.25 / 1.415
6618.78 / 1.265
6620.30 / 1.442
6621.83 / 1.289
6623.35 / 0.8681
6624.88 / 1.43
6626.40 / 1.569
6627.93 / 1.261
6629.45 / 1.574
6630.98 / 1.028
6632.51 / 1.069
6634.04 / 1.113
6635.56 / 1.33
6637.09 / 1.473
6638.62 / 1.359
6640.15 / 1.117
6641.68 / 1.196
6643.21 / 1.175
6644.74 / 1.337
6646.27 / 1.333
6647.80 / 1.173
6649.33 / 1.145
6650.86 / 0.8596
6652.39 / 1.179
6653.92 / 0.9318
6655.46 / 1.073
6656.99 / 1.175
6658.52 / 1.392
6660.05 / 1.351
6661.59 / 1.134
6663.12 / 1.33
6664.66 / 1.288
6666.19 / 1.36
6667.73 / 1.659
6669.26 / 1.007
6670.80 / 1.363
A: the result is -0.2 angstrom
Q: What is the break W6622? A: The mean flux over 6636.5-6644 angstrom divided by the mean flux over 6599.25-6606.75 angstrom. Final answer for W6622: 1.25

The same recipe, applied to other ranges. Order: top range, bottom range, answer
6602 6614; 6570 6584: 0.96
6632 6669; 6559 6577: 1.15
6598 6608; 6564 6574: 1.08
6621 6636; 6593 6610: 1.07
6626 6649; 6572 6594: 1.04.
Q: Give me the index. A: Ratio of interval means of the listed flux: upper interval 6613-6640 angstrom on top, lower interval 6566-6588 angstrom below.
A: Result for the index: 1.2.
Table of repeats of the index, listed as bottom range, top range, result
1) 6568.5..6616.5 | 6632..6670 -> 1.04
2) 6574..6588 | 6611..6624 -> 1.08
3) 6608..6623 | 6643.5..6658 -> 0.90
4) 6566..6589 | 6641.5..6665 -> 1.06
